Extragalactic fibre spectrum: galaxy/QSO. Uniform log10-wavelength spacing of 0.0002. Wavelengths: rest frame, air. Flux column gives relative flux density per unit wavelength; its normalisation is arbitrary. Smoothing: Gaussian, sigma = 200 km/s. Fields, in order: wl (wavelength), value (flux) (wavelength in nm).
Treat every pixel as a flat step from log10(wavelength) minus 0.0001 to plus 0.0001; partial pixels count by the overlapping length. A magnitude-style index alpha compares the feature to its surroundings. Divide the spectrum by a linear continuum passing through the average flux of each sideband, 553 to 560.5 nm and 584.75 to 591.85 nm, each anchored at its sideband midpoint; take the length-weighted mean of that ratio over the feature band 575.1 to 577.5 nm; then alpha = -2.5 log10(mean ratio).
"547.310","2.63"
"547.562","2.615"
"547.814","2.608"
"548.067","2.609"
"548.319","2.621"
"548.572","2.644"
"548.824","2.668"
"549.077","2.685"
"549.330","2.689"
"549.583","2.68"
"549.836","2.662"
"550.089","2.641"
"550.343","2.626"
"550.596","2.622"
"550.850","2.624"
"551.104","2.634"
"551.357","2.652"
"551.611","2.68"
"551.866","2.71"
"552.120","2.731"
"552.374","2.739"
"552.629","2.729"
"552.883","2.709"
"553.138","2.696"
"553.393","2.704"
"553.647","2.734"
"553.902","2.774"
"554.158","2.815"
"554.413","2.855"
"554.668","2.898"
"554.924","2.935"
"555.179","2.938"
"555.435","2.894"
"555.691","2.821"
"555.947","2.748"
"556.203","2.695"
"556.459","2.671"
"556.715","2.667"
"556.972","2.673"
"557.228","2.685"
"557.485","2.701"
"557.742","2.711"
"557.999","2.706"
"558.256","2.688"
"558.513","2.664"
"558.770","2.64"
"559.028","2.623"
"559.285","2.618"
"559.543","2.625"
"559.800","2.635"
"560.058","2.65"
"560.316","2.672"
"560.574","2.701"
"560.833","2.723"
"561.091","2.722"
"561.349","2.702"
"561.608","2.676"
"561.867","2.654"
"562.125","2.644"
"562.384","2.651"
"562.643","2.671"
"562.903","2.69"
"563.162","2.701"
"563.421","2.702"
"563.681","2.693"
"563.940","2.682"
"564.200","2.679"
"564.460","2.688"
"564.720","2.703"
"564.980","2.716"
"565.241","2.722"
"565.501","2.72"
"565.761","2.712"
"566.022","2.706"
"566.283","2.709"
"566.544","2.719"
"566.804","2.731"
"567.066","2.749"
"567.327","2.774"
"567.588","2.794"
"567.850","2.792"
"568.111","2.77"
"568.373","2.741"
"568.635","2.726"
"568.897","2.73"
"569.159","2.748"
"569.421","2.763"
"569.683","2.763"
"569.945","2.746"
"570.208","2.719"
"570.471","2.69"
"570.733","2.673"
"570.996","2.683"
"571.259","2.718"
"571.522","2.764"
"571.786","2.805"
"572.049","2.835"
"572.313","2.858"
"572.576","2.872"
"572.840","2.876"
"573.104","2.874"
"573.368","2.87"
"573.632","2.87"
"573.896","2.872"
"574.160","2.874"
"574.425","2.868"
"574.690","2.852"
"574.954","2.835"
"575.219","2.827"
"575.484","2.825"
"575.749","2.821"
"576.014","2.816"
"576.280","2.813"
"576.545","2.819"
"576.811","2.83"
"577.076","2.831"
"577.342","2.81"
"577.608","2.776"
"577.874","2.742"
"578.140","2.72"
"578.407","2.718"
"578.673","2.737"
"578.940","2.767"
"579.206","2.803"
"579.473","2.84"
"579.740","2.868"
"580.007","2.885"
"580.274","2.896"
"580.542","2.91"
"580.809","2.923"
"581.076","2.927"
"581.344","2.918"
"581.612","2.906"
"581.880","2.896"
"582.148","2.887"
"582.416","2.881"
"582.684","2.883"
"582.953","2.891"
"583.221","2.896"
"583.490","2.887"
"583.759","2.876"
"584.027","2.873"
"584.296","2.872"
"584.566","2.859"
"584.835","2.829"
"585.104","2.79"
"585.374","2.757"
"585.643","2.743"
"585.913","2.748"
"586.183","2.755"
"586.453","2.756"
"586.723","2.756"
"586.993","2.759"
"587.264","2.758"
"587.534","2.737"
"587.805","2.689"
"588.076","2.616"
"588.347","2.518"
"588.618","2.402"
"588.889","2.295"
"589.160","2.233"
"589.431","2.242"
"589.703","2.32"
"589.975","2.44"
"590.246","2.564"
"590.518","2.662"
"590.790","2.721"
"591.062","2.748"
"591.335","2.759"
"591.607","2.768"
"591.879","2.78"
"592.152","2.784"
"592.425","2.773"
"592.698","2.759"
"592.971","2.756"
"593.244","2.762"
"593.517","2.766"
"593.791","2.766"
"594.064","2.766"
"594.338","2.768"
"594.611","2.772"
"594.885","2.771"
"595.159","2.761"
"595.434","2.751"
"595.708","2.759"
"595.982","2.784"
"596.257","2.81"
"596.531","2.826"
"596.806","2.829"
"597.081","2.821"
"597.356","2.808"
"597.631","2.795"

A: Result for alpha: -0.06 mag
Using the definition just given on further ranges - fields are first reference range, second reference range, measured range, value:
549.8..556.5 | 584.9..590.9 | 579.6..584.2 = -0.10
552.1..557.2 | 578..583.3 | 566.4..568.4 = 0.02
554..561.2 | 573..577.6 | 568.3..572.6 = 0.02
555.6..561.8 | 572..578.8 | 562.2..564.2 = 0.02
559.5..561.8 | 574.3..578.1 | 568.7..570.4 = 0.01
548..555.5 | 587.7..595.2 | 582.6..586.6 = -0.07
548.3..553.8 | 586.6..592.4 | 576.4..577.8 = -0.07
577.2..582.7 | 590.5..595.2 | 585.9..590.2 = 0.09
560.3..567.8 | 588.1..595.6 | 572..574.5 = -0.07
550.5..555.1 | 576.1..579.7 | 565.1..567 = 0.02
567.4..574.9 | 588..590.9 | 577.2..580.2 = -0.06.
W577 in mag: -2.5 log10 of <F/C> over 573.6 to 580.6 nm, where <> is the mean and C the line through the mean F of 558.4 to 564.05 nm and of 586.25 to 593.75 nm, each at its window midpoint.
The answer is -0.07 mag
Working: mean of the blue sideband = 2.67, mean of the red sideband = 2.64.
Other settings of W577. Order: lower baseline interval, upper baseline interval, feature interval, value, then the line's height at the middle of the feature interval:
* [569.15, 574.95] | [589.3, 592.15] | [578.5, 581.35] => -0.053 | 2.72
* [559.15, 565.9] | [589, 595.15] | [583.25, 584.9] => -0.077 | 2.67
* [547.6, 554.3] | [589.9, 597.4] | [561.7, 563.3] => 0.012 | 2.7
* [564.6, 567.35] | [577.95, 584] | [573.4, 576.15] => -0.017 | 2.8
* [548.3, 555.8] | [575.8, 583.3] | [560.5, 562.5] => 0.033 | 2.77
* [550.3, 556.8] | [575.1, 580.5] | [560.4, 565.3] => 0.032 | 2.77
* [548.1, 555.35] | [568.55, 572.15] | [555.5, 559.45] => 0.014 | 2.72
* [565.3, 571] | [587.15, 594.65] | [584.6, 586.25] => -0.046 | 2.66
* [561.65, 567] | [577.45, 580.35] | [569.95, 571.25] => 0.015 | 2.74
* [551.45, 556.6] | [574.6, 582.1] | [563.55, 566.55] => 0.038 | 2.8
